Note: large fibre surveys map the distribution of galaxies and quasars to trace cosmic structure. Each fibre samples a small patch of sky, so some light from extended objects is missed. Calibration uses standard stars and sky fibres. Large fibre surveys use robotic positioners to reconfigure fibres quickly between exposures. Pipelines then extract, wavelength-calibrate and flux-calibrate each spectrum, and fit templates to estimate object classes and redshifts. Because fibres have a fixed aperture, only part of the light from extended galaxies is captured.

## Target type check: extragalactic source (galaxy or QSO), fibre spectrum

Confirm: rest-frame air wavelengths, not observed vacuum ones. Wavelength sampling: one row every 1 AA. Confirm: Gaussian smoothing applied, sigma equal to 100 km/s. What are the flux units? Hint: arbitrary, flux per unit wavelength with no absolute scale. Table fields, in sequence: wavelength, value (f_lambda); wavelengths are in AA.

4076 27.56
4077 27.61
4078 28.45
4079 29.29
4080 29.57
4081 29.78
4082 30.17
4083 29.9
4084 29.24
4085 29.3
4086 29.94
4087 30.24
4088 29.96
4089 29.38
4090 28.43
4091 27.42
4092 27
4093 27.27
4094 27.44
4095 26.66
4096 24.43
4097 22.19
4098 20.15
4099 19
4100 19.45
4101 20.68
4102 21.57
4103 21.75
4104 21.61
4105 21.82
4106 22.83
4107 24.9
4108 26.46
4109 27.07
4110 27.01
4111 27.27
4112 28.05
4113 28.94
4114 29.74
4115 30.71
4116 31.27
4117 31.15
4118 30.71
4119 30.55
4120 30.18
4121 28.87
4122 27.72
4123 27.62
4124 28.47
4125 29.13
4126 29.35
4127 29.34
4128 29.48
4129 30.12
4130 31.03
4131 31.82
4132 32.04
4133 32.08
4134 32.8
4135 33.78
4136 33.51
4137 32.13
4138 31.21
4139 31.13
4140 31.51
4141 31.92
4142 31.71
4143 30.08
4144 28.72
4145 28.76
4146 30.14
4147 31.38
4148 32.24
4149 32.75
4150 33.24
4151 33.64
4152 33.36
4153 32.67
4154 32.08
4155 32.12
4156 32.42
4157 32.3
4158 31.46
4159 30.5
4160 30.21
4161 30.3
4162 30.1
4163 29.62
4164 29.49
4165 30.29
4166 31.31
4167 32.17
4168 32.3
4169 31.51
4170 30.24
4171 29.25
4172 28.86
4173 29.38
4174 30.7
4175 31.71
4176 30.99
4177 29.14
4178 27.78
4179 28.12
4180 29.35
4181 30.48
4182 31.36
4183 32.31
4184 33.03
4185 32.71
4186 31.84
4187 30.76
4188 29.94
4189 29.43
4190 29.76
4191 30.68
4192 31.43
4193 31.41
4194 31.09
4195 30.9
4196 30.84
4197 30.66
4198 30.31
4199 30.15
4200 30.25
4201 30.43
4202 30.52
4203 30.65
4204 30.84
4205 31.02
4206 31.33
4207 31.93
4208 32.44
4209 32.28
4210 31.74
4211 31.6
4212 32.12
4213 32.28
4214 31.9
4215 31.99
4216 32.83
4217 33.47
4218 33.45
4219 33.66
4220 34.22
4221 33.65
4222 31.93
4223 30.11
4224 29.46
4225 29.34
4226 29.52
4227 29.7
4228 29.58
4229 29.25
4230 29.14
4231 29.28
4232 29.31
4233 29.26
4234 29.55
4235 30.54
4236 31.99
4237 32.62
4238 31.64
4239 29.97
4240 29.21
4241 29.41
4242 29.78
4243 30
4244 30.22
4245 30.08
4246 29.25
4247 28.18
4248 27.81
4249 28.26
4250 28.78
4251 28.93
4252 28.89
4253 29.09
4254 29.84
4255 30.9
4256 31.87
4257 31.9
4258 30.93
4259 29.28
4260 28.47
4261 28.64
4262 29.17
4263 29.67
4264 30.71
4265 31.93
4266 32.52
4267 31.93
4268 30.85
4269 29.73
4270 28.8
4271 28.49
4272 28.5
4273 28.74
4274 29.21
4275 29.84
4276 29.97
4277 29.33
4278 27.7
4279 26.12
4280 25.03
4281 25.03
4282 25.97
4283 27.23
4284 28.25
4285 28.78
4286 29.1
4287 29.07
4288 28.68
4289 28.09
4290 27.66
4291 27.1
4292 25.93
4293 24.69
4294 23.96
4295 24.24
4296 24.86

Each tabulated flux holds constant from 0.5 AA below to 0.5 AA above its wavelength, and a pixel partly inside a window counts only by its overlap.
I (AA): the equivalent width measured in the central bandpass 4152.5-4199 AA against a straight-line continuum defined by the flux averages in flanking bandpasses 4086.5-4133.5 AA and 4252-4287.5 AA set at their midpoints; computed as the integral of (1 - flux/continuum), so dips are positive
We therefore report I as -4.5 AA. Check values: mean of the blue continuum 27.2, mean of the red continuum 29.2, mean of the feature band 30.8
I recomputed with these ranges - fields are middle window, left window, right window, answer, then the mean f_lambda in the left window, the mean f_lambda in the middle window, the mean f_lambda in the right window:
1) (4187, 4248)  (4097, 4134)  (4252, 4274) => -3.4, 27.2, 30.8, 30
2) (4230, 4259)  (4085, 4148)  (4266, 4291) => -1.5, 28.3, 29.9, 28.5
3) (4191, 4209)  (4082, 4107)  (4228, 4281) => -1.8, 25.4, 31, 29.6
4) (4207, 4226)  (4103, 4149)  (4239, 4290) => -1.8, 29.5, 32.1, 29.2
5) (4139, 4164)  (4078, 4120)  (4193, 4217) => -1.9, 26.9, 31.3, 31.4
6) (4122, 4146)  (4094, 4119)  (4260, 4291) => -4.4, 25.4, 30.7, 28.8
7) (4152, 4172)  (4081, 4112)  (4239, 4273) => -2.7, 25.8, 31.1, 29.7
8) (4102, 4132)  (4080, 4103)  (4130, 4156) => 1.1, 26.3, 28.1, 31.9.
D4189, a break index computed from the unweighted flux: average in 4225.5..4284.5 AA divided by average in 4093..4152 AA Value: 1.03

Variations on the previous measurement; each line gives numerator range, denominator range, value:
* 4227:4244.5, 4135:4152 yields 0.95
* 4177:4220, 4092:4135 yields 1.15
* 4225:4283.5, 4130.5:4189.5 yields 0.94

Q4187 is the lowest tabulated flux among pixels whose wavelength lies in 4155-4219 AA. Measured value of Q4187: 27.78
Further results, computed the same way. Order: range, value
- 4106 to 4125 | 22.83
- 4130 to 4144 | 28.72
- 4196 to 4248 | 27.81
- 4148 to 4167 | 29.49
